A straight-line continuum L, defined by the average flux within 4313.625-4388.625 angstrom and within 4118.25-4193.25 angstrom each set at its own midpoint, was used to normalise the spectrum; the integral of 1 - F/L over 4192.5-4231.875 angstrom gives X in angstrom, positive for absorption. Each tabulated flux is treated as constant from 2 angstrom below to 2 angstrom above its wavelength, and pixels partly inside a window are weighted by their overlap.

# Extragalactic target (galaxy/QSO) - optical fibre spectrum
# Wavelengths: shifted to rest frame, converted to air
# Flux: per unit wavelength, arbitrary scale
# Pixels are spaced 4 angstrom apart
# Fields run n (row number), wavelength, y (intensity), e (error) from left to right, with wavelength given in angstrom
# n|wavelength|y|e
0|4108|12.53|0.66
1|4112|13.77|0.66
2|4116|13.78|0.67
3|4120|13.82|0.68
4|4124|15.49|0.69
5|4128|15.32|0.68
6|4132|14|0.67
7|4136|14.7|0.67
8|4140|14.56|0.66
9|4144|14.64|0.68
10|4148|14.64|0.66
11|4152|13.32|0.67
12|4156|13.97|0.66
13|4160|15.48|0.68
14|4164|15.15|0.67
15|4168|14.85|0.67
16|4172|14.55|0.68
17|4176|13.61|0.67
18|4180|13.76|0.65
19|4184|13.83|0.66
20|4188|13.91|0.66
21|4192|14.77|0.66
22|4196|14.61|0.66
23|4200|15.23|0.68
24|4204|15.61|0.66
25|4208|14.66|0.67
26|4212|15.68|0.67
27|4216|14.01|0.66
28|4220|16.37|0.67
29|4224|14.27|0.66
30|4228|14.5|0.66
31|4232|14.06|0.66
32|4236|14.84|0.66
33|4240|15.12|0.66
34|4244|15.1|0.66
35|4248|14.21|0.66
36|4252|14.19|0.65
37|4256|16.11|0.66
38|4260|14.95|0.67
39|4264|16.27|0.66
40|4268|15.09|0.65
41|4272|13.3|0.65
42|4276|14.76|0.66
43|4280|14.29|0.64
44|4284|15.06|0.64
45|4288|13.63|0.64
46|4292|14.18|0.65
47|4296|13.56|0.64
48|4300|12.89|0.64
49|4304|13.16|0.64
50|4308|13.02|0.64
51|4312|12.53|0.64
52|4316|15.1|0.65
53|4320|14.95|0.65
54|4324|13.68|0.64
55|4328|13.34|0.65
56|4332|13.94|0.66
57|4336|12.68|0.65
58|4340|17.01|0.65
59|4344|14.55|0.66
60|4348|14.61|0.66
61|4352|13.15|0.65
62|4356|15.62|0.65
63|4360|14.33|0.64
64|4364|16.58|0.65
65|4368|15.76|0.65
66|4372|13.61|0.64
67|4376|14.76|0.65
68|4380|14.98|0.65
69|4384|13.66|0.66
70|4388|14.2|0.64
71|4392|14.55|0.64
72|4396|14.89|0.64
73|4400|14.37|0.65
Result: -1.3 angstrom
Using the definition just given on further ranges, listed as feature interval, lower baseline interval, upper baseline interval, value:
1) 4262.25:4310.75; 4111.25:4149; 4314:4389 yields 1.6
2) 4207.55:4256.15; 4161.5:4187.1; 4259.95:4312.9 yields -2.2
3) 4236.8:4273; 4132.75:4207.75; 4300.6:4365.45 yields -1.5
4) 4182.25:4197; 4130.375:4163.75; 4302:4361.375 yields 0.1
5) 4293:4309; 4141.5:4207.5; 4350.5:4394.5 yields 1.5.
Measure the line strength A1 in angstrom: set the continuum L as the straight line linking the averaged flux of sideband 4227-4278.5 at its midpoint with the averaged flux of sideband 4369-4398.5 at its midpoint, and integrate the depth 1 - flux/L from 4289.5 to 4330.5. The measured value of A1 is 2.8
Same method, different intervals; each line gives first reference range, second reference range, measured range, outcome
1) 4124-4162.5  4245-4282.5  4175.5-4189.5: 0.8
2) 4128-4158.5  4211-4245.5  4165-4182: 0.3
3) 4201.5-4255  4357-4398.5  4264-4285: 0.2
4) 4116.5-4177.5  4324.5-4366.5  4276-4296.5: 0.4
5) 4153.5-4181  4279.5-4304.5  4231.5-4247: -0.8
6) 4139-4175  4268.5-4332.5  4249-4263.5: -1.1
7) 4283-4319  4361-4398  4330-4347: -0.4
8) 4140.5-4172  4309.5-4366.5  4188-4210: -0.5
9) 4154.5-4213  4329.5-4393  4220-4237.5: 0.0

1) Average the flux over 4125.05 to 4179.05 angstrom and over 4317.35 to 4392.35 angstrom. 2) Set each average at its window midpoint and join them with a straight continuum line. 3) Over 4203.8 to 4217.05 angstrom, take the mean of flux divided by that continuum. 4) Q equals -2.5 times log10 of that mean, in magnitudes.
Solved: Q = -0.03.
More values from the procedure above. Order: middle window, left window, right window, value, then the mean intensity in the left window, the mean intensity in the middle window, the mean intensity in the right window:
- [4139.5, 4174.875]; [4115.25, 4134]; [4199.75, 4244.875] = 0.01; 14.5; 14.6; 14.9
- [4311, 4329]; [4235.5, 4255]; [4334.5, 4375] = 0.06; 14.8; 14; 14.8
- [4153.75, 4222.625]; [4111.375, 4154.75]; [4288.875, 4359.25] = -0.03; 14.4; 14.7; 14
